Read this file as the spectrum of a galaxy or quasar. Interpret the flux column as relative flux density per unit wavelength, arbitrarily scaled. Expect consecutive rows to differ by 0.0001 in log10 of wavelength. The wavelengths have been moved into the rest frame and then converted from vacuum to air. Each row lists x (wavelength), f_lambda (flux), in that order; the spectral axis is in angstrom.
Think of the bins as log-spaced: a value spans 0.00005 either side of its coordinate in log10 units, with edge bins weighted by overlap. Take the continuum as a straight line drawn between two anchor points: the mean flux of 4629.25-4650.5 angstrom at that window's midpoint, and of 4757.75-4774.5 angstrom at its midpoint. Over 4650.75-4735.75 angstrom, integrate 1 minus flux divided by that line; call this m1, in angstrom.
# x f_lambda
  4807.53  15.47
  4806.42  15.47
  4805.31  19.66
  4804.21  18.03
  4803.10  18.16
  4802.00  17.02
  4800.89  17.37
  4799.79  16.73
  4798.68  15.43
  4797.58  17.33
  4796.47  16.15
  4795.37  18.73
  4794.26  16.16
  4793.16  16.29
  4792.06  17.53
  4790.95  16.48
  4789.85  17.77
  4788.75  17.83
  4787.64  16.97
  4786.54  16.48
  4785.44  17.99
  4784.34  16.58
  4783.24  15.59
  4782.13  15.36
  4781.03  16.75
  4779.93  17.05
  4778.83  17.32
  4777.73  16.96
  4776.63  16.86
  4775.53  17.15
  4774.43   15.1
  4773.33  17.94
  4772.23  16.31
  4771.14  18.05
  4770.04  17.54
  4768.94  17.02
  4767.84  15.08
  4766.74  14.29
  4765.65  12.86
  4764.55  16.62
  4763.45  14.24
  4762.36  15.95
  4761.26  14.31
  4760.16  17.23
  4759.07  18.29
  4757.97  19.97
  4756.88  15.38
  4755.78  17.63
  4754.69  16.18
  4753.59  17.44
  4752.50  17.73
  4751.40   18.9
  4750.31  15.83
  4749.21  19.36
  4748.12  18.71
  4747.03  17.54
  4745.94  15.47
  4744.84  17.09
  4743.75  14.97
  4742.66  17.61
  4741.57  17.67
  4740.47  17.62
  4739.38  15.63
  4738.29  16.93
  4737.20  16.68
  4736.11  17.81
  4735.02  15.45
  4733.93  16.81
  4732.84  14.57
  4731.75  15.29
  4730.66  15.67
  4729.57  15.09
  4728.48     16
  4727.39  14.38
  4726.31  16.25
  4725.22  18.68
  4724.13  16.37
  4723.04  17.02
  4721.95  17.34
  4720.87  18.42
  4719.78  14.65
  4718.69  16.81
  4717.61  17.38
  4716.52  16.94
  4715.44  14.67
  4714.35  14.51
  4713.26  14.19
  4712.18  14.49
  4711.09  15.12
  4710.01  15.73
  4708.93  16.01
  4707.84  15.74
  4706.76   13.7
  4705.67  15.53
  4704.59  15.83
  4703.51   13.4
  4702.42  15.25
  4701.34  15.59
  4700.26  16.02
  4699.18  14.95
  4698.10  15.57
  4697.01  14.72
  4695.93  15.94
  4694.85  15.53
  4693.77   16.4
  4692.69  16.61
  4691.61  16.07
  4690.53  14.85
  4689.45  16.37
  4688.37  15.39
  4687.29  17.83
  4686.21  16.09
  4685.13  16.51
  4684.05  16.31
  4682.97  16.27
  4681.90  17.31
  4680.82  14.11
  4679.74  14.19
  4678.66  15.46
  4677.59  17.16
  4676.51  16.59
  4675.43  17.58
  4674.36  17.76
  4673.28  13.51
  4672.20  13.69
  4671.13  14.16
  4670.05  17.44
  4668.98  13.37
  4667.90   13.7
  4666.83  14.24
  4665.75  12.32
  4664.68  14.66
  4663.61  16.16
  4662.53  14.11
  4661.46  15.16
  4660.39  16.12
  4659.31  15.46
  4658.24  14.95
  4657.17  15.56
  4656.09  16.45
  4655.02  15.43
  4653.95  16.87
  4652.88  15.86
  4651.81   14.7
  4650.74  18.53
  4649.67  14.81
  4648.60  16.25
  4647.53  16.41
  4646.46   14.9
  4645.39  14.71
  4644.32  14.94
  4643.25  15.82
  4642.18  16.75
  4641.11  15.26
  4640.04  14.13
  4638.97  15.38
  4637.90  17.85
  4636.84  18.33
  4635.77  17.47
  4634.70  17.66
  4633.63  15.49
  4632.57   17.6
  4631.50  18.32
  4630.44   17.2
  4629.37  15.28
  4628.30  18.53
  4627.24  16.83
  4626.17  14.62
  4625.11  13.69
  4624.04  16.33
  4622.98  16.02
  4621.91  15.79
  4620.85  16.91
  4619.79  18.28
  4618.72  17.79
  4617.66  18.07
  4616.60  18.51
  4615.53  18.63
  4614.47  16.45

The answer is 3.3 angstrom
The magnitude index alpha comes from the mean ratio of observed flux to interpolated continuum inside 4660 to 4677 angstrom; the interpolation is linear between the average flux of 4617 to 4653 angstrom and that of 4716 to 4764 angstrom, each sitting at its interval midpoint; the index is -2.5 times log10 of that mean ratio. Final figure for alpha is 0.10 mag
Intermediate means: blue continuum 16.4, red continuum 16.7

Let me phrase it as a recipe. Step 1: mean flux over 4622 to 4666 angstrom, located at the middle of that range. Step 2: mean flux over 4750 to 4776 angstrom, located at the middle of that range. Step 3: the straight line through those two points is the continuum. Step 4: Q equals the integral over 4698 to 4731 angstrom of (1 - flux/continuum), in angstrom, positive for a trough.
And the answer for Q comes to 1.2 angstrom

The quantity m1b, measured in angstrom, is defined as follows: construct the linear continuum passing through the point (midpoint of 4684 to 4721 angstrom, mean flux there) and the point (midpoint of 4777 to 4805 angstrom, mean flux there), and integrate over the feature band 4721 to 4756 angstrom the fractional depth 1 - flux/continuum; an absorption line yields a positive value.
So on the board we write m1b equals -1.2 angstrom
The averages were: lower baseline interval 15.6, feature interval 16.8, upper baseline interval 17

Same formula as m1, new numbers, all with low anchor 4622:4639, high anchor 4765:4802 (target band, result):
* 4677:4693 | 0.6 angstrom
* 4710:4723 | 0.6 angstrom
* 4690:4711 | 1.5 angstrom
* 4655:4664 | 0.6 angstrom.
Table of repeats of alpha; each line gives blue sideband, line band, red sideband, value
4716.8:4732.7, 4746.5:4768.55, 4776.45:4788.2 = -0.01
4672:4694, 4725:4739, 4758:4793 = 0.02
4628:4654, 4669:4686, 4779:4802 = 0.04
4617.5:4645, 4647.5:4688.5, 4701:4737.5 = 0.04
